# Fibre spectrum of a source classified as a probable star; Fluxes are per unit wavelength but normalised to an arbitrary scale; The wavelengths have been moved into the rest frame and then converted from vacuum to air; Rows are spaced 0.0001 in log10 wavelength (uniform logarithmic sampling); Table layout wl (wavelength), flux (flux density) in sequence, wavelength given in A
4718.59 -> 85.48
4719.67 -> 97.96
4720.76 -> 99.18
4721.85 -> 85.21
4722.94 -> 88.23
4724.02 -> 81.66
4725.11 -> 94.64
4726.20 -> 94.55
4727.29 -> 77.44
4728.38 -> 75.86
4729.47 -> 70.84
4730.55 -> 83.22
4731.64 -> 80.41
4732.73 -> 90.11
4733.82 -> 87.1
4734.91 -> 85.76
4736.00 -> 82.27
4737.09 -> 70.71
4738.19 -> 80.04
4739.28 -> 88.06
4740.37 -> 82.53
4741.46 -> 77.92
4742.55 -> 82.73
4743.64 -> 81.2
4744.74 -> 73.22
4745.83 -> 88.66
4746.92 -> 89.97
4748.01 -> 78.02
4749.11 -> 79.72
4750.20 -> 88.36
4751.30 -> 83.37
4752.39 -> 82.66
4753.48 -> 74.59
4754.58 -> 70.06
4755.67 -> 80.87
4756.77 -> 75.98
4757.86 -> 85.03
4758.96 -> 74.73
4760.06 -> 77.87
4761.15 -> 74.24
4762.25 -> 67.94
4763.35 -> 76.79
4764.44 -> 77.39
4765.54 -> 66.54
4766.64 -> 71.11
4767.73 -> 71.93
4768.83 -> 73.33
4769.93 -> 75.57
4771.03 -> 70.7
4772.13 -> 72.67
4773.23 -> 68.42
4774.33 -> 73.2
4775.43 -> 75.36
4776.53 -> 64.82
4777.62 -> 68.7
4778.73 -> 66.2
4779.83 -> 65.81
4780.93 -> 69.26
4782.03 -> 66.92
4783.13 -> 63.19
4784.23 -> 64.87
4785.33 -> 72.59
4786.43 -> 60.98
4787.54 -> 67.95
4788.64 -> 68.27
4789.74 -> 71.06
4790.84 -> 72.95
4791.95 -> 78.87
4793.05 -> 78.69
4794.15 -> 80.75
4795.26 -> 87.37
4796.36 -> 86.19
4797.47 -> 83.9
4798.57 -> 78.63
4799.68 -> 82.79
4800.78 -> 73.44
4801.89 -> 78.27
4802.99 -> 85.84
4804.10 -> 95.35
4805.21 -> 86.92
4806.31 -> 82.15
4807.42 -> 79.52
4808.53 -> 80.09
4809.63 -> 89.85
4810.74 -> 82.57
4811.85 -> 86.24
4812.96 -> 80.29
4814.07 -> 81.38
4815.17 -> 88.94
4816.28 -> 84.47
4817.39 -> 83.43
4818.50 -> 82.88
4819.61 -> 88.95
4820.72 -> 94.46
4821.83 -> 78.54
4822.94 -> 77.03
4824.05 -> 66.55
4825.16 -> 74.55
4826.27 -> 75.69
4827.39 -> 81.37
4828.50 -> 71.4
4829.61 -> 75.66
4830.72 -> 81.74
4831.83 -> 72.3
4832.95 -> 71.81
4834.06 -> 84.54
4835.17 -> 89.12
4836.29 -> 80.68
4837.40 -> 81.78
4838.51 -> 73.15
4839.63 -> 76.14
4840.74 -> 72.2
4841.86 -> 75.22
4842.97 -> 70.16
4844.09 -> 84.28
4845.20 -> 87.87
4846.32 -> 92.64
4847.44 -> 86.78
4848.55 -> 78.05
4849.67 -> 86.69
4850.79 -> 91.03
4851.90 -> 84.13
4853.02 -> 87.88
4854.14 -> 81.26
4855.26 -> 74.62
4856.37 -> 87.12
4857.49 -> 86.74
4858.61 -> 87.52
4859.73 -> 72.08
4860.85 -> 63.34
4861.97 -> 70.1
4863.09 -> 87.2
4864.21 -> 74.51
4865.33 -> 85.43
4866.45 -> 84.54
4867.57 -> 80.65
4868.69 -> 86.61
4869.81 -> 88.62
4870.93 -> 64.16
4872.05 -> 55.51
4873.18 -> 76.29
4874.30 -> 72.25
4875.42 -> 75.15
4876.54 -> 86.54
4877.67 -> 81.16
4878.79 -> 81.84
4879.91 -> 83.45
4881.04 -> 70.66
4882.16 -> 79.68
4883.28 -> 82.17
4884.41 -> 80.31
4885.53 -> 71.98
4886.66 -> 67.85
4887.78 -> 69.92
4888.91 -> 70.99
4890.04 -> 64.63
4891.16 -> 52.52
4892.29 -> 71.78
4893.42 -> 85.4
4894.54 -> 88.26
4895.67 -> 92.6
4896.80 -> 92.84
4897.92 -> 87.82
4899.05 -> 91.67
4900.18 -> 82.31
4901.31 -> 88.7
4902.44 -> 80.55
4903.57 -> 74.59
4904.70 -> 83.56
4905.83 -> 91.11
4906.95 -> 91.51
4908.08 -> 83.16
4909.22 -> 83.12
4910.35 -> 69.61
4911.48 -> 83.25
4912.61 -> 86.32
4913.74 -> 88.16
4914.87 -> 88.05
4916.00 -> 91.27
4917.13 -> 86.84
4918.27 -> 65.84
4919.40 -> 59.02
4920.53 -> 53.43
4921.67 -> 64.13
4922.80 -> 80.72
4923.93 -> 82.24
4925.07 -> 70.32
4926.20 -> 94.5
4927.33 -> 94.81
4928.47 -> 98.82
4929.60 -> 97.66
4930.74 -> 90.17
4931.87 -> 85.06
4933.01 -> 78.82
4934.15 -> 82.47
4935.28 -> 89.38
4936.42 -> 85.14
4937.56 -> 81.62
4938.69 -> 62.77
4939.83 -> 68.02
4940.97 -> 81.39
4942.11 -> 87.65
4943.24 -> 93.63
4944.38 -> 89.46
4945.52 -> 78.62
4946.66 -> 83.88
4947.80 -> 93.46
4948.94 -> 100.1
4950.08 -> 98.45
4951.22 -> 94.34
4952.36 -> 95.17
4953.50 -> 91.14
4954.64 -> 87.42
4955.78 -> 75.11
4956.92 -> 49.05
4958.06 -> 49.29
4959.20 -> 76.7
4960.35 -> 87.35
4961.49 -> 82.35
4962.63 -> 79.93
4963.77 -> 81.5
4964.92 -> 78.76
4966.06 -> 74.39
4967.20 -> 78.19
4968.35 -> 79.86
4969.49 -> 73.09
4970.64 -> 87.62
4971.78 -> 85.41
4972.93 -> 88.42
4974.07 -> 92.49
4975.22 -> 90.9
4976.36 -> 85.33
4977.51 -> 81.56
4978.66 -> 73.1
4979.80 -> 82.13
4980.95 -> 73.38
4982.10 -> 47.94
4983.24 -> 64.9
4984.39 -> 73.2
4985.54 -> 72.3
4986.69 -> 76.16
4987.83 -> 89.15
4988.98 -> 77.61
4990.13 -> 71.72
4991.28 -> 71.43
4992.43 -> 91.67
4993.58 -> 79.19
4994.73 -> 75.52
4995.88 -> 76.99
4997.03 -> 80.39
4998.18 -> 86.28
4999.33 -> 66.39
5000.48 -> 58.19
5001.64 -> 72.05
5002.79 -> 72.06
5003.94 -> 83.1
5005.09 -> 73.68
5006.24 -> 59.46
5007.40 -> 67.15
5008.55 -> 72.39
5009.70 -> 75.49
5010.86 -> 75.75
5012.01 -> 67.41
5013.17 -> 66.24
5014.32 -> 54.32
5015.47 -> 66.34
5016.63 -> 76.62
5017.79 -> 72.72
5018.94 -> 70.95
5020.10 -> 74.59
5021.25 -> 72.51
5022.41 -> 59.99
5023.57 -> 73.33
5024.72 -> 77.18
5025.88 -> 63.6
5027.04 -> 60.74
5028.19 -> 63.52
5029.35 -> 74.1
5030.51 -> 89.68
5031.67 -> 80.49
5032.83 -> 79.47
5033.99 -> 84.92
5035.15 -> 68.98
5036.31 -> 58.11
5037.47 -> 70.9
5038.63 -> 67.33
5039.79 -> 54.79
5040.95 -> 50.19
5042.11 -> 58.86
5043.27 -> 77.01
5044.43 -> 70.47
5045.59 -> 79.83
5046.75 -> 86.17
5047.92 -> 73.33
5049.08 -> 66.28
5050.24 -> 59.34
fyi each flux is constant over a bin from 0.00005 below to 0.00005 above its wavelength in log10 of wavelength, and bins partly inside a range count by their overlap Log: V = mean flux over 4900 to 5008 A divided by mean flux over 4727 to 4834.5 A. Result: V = 1.0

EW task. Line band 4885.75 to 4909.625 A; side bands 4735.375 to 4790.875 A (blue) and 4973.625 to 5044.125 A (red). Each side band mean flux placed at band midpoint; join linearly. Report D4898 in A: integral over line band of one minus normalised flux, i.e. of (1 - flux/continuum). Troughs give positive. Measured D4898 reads -2.3 A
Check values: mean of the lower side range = 74.7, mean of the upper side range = 72.5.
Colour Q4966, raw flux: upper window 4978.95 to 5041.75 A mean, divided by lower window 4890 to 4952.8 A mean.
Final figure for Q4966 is 0.86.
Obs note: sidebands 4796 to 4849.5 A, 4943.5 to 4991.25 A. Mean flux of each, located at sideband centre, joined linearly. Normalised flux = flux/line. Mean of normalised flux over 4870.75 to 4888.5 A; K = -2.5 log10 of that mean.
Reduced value 0.079 mag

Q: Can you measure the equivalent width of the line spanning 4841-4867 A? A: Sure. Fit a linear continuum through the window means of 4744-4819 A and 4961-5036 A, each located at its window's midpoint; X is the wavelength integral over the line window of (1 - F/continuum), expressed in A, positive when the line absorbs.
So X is -1.8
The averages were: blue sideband 77.1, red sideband 74.9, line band 81.6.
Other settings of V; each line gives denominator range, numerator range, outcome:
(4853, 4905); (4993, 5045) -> 0.90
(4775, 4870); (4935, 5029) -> 0.97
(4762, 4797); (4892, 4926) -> 1.13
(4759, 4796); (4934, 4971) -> 1.14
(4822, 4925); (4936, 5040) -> 0.97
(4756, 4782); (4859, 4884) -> 1.07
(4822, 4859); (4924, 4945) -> 1.06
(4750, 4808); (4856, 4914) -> 1.06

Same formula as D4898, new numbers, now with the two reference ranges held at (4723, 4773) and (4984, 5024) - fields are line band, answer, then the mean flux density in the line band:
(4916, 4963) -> -4.6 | 81.7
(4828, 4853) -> -1.1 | 80.5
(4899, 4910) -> -1.3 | 84.4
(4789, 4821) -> -2.0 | 82.8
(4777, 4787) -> 1.5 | 66.5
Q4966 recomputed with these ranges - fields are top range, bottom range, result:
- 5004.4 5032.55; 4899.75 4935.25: 0.86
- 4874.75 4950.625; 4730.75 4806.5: 1.06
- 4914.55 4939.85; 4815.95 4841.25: 1.02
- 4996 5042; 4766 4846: 0.91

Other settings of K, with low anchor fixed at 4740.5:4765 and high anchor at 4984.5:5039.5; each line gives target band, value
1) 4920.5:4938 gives -0.13 mag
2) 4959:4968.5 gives -0.09 mag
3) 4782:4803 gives 0.04 mag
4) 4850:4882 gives -0.04 mag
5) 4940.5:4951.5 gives -0.21 mag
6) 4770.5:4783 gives 0.14 mag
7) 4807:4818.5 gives -0.08 mag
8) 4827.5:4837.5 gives -0.02 mag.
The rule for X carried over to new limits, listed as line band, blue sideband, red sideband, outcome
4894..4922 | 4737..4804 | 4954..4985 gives -1.96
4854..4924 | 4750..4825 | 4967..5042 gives -3.24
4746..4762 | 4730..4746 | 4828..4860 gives 0.44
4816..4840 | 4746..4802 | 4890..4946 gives -0.57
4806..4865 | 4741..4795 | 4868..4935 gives -2.66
